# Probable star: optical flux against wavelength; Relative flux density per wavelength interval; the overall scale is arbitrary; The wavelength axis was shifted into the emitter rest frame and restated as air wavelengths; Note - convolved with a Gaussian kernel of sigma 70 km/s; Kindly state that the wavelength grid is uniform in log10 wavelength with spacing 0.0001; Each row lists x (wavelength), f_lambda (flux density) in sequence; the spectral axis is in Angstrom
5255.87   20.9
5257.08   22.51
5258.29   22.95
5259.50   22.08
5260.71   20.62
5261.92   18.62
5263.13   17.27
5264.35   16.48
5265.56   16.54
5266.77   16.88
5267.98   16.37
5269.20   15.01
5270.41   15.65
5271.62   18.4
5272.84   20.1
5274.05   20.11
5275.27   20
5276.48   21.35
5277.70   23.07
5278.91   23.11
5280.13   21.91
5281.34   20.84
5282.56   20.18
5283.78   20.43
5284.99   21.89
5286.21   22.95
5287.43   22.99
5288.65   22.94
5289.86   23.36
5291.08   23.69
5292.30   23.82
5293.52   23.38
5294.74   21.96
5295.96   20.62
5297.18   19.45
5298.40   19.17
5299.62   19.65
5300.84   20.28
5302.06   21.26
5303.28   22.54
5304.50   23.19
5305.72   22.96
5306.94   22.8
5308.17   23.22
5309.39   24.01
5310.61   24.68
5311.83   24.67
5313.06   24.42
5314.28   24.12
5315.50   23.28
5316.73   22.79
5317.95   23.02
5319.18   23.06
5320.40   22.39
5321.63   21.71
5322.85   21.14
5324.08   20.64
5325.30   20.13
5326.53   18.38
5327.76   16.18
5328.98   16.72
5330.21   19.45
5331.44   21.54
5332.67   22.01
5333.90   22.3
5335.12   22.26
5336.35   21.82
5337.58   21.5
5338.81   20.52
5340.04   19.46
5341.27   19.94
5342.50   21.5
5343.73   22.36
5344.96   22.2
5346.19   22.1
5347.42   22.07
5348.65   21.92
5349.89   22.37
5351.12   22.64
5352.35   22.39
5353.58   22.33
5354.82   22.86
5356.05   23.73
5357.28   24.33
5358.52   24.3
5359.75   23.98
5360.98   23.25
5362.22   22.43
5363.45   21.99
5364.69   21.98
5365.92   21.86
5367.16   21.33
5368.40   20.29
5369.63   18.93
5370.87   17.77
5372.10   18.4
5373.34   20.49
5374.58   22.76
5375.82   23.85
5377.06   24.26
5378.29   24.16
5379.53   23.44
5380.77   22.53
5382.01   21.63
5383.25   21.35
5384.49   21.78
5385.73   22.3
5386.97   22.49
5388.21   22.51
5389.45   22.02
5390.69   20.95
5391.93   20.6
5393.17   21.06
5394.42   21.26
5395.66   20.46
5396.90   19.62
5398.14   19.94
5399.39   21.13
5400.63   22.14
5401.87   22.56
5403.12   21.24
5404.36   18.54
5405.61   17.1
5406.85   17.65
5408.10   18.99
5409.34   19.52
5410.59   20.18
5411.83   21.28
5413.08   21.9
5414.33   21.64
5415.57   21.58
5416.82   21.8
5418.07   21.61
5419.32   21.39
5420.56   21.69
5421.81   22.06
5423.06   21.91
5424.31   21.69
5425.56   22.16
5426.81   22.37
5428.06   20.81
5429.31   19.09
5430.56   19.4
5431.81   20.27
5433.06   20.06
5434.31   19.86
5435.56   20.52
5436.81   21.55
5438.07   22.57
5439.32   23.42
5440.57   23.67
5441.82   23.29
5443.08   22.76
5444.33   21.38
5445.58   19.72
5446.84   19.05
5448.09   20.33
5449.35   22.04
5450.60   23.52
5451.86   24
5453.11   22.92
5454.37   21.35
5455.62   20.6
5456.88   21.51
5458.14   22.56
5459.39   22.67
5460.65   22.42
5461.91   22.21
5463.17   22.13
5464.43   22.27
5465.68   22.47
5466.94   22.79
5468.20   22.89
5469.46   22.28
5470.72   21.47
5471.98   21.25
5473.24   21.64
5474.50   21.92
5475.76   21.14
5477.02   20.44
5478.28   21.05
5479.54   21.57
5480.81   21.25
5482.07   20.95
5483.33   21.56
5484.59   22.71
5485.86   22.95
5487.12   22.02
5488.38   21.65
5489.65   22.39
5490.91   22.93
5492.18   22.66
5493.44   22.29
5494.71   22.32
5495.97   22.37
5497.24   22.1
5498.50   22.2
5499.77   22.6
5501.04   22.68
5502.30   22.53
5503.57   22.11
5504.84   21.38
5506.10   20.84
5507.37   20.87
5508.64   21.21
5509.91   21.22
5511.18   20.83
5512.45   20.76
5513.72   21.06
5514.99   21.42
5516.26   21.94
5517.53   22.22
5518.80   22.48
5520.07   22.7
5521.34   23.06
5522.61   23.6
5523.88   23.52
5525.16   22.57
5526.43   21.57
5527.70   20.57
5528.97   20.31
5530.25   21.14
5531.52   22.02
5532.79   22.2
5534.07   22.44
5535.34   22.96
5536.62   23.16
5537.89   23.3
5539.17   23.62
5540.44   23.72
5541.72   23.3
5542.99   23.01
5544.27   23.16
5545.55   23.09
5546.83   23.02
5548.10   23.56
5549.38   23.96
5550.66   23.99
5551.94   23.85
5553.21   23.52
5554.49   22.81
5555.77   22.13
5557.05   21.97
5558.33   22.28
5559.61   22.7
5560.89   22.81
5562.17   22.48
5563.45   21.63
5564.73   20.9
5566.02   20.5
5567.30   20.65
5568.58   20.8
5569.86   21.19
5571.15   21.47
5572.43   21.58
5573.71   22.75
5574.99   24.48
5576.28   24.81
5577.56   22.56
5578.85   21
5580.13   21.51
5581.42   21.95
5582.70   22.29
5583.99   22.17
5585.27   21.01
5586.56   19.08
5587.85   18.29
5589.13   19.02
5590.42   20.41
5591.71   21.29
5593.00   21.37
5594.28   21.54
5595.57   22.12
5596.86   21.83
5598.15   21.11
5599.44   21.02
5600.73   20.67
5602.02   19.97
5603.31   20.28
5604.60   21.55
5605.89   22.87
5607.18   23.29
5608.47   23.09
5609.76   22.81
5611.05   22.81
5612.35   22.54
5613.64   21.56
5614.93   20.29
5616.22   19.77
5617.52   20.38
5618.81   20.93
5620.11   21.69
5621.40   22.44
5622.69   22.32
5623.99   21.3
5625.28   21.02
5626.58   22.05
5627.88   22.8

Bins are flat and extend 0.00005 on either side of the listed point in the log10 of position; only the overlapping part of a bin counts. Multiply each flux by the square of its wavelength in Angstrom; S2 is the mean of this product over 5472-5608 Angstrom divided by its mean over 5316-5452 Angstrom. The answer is 1.09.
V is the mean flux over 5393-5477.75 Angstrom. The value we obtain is 21.3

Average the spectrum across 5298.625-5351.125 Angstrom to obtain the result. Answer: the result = 21.7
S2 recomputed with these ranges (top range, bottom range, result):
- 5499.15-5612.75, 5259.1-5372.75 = 1.13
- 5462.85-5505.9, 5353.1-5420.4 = 1.06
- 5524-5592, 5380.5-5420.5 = 1.12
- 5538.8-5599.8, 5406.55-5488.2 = 1.07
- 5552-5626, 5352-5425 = 1.08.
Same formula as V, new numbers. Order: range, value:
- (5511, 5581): 22.4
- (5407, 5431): 21.1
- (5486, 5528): 22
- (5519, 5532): 22.1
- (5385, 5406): 21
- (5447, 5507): 22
